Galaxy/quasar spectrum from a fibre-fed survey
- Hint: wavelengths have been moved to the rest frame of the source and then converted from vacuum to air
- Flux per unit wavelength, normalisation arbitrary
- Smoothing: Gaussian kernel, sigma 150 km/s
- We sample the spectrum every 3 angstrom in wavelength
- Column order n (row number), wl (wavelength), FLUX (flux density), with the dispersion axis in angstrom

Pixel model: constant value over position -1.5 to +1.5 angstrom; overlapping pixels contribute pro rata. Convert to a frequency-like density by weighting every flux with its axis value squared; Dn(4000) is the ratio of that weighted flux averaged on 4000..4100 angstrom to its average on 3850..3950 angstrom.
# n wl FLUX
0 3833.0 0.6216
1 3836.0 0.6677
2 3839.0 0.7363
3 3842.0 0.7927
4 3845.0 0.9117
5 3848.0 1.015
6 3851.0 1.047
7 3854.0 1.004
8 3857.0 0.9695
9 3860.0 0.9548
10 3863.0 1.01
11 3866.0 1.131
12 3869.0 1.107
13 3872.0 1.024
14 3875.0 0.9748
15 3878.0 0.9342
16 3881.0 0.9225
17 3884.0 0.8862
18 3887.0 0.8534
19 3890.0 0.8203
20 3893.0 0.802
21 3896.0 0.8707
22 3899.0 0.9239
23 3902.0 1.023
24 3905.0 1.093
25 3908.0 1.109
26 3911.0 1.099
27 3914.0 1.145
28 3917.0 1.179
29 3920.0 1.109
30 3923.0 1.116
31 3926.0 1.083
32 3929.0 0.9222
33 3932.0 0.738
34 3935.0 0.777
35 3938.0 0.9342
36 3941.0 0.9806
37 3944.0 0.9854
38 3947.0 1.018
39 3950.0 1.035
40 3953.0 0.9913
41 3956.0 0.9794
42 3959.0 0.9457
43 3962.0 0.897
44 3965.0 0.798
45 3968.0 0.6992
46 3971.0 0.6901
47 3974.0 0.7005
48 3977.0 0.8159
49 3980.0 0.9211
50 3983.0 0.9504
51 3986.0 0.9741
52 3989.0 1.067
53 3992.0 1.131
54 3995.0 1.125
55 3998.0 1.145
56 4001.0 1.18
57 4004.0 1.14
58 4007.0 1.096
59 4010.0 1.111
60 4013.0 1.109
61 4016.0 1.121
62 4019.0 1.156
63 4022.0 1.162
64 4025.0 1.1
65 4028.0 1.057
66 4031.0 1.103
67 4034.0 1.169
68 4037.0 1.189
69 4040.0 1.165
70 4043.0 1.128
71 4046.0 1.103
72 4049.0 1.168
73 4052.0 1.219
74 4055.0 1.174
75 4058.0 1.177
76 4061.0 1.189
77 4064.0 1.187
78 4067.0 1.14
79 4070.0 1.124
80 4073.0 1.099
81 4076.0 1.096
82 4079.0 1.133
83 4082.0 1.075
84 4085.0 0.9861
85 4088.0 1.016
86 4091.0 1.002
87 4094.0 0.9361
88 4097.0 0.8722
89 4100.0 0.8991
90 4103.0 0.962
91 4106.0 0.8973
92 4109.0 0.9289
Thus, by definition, 1.2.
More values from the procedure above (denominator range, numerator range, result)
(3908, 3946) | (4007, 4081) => 1.20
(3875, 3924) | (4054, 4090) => 1.22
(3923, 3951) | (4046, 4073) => 1.30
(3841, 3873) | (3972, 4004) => 1.07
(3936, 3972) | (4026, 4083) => 1.31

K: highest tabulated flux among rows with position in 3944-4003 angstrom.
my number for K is 1.18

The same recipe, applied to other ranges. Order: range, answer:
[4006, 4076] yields 1.219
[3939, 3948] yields 1.018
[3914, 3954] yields 1.179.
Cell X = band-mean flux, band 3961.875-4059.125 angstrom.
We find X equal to 1.05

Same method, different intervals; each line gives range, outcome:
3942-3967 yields 0.952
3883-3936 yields 0.978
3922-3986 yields 0.904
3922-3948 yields 0.946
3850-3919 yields 0.995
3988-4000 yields 1.12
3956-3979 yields 0.807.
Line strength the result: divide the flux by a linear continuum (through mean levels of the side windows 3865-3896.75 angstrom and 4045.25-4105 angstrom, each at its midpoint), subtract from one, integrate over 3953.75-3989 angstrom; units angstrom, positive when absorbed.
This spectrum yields 4.9 angstrom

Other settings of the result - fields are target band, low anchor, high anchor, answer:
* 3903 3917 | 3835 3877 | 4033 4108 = -1.8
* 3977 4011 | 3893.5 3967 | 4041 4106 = -1.3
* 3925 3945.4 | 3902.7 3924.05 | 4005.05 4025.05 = 3.8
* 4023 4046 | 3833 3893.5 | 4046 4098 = -1.4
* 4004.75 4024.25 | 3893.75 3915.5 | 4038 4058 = 0.1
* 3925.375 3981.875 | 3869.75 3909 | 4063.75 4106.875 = 4.8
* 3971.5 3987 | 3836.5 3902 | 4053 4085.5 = 2.8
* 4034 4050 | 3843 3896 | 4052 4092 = -0.9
